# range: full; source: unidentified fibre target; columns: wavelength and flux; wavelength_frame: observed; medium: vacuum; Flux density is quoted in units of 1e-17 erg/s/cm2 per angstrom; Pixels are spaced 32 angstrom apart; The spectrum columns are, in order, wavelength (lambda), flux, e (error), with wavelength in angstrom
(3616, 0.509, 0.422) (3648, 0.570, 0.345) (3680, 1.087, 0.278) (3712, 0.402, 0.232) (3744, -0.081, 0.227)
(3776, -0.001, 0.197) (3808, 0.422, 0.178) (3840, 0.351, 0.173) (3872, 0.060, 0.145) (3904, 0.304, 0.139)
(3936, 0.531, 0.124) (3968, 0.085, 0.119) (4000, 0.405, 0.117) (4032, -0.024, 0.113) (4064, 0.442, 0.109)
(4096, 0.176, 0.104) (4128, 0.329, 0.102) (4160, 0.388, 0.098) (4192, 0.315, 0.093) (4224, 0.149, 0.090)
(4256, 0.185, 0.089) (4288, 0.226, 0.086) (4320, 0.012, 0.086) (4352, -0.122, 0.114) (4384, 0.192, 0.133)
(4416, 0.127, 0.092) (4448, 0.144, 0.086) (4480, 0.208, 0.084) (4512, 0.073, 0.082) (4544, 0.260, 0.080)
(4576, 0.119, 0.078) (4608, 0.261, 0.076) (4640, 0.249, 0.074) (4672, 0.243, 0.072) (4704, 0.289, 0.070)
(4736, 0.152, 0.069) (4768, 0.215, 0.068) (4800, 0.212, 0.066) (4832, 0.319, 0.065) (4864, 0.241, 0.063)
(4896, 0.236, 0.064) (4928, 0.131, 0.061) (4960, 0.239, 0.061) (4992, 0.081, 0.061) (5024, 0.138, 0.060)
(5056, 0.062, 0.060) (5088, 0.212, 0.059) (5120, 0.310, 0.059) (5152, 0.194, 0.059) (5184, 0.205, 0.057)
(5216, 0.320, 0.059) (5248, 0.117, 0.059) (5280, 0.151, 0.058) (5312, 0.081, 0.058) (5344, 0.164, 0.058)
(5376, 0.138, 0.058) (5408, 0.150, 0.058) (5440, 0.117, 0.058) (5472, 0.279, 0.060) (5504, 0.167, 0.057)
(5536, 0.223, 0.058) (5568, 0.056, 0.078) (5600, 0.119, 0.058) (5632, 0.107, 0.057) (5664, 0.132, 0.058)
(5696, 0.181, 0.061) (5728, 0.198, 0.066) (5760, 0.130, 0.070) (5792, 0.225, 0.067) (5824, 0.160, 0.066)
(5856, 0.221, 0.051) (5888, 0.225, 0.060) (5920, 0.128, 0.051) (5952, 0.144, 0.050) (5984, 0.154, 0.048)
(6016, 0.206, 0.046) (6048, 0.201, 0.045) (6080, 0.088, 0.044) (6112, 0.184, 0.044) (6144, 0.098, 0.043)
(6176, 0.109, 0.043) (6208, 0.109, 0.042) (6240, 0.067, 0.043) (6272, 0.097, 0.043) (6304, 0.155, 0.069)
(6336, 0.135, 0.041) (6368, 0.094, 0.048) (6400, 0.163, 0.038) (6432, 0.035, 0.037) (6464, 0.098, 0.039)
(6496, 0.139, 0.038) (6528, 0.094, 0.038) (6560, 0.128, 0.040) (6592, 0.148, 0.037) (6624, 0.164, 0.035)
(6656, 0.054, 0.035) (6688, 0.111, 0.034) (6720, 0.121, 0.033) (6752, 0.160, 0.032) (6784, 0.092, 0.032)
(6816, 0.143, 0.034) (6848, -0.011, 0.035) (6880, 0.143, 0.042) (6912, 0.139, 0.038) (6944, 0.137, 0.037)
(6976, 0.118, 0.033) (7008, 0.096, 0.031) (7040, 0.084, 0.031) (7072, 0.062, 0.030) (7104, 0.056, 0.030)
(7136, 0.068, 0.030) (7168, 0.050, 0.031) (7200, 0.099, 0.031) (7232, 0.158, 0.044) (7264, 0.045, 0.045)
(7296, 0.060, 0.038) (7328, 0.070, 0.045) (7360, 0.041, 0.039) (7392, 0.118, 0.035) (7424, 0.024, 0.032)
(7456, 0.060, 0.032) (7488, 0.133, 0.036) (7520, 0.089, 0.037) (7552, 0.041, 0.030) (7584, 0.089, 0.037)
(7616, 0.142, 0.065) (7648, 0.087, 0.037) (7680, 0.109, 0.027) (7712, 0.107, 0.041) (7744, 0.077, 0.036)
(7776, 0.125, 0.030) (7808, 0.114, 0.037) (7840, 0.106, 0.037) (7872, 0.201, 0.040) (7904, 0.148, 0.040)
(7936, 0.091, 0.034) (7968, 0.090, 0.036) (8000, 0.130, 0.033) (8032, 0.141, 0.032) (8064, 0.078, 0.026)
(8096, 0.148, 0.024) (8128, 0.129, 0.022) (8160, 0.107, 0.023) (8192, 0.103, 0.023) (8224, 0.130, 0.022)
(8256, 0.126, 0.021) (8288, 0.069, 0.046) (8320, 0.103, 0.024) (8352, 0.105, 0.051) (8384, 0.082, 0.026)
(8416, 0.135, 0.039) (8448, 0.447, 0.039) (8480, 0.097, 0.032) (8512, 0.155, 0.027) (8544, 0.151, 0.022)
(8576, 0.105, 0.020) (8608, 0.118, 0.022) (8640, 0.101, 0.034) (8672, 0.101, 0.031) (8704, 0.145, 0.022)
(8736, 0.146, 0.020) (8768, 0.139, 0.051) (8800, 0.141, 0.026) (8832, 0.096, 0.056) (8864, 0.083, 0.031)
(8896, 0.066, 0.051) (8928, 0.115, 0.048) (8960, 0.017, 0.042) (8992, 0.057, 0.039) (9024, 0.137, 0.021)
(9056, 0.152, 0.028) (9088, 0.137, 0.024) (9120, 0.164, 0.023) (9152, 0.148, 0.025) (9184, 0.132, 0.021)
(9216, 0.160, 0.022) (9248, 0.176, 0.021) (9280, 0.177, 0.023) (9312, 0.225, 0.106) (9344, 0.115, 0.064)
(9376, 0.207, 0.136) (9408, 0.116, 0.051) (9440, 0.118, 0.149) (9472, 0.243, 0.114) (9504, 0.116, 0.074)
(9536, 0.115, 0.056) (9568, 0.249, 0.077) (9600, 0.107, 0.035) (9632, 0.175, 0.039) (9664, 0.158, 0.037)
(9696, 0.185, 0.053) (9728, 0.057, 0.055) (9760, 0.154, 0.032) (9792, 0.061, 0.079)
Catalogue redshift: 1.27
